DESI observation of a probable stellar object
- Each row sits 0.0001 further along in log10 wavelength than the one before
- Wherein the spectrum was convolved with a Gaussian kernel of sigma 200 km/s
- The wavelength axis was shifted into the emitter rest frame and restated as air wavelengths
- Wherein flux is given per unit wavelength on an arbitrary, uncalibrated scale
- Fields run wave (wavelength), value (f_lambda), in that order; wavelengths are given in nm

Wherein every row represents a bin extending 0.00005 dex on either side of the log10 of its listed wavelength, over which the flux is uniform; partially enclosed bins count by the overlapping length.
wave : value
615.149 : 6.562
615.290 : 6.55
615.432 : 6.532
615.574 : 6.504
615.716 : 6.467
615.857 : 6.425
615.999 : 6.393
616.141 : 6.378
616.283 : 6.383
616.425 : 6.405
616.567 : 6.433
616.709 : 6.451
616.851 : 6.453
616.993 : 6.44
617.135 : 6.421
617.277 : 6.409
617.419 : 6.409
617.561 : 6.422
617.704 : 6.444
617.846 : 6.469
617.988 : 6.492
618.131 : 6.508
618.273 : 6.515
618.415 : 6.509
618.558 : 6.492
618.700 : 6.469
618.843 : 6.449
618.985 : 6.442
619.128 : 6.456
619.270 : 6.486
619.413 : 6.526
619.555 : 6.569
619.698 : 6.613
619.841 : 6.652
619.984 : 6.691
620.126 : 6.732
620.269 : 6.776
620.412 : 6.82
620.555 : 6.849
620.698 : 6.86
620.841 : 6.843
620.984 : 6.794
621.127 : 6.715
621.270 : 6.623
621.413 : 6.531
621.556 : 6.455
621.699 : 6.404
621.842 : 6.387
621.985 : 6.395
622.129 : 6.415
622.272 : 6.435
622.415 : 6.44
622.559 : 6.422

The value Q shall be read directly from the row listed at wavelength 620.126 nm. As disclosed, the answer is 6.732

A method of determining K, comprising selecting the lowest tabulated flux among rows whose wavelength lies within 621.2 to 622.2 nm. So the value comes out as 6.387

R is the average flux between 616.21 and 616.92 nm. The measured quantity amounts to 6.42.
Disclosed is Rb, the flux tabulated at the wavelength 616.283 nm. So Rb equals 6.383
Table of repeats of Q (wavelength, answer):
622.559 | 6.422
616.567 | 6.433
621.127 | 6.715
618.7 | 6.469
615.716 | 6.467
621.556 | 6.455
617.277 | 6.409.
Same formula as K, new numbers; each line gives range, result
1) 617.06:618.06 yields 6.409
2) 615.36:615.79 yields 6.467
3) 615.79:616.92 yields 6.378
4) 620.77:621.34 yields 6.623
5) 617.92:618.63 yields 6.492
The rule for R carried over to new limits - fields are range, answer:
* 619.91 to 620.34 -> 6.74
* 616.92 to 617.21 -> 6.44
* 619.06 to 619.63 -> 6.52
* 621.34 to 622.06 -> 6.43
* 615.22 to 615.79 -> 6.51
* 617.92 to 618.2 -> 6.48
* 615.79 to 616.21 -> 6.39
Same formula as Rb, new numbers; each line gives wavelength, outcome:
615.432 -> 6.532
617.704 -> 6.444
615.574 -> 6.504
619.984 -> 6.691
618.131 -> 6.508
